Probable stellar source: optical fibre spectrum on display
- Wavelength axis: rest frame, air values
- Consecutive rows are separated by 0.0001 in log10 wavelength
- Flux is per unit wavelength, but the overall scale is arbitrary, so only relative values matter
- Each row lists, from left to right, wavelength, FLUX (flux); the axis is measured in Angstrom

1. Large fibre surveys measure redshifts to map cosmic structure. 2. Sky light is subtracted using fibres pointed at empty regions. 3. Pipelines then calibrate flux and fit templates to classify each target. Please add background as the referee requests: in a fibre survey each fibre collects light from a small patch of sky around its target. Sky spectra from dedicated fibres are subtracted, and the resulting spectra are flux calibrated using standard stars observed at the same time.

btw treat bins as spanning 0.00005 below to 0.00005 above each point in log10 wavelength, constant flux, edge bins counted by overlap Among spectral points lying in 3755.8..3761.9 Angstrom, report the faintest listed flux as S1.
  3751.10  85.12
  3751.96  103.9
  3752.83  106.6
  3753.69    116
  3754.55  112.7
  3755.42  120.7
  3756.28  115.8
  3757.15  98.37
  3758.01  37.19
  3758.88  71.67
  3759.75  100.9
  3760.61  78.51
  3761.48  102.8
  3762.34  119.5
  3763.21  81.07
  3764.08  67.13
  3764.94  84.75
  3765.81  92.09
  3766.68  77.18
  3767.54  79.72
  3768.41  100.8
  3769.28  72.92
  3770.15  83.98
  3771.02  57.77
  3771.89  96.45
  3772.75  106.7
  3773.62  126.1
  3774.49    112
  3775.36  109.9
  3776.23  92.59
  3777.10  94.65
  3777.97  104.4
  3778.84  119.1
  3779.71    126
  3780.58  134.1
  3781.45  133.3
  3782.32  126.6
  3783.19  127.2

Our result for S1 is 37.19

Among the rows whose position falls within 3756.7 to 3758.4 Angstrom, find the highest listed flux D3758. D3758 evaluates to 98.37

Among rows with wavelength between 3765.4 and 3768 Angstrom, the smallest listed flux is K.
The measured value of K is 77.18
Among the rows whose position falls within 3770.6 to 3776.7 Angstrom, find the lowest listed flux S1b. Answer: 57.77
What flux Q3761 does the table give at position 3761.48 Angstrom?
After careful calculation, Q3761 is 102.8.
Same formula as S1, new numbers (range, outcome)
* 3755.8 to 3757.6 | 98.37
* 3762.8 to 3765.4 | 67.13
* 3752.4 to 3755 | 106.6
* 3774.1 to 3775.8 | 109.9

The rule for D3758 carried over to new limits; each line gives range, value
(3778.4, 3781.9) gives 134.1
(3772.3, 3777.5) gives 126.1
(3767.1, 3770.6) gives 100.8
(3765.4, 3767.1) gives 92.09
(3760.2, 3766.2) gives 119.5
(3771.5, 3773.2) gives 106.7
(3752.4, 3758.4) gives 120.7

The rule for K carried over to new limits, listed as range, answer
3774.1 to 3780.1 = 92.59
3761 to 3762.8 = 102.8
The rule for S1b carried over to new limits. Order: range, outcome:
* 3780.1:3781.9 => 133.3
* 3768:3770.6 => 72.92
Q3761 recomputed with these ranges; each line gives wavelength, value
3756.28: 115.8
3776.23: 92.59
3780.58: 134.1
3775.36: 109.9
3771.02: 57.77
